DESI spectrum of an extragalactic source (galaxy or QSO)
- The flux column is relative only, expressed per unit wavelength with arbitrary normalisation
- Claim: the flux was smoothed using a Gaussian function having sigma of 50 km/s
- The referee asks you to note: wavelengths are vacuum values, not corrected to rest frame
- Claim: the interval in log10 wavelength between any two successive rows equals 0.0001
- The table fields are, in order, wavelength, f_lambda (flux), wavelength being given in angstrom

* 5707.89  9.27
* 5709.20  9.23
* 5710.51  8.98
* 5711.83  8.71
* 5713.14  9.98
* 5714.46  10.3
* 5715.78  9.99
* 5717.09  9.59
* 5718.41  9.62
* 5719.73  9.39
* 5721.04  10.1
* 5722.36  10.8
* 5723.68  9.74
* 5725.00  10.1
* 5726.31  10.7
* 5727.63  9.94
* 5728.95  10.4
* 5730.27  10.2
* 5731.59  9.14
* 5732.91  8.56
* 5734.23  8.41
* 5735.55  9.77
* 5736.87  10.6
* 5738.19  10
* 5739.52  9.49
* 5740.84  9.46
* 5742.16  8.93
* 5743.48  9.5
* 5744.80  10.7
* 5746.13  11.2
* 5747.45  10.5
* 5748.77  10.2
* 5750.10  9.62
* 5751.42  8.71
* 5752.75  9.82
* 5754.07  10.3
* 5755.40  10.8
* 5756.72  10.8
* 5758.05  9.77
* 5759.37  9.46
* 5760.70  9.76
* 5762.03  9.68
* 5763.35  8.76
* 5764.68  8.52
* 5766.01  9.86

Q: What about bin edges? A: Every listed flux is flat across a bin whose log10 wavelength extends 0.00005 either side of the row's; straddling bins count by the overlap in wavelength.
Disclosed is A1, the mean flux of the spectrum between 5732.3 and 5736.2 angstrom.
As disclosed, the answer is 8.92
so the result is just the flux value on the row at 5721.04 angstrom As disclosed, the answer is 10.1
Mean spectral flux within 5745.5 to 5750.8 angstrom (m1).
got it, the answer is 10.4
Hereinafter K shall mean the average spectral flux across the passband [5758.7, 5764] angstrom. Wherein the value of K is 9.43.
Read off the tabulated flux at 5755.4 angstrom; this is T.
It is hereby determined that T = 10.8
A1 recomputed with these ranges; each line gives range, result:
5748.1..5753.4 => 9.58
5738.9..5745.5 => 9.63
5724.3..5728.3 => 10.3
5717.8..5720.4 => 9.52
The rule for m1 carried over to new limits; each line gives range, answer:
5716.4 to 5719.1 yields 9.61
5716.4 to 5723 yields 9.9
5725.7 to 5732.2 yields 10.1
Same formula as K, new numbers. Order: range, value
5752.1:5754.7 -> 10.1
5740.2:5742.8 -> 9.2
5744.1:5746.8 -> 10.9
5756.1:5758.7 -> 10.3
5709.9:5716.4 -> 9.58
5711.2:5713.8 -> 9.36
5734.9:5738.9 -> 10.1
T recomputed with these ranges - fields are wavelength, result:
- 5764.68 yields 8.52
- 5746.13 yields 11.2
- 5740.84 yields 9.46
